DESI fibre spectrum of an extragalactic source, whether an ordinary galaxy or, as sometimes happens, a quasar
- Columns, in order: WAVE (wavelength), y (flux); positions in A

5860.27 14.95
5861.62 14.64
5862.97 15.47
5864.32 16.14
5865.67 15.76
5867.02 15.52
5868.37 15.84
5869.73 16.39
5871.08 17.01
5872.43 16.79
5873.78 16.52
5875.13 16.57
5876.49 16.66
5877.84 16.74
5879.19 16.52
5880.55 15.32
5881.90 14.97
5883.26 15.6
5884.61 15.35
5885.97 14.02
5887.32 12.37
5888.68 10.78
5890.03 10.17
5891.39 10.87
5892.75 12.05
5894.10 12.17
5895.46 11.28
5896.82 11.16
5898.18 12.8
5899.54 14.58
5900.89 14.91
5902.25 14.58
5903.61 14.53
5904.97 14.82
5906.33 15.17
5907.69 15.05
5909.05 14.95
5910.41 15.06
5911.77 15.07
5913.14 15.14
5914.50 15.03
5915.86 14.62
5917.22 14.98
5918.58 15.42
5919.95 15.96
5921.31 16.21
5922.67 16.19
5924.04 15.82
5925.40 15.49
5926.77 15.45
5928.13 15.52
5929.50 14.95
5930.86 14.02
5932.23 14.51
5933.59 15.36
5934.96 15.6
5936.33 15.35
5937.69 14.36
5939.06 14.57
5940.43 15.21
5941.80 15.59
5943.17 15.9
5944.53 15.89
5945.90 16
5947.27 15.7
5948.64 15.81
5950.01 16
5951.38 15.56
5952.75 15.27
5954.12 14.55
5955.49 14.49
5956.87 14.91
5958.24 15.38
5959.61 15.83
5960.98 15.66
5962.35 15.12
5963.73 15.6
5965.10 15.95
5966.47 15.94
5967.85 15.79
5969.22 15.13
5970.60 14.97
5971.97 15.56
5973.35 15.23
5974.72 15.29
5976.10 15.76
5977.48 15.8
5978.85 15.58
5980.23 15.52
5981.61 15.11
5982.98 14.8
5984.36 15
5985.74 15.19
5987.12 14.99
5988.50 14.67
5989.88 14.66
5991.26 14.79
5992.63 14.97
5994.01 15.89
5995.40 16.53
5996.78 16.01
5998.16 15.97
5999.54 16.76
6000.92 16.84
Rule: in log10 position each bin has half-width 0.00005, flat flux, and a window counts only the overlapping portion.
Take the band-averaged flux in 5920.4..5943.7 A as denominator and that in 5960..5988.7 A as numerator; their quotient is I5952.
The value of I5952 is 1.01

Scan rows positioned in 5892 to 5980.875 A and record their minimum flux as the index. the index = 11.16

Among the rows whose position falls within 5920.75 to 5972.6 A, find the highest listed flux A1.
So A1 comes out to 16.21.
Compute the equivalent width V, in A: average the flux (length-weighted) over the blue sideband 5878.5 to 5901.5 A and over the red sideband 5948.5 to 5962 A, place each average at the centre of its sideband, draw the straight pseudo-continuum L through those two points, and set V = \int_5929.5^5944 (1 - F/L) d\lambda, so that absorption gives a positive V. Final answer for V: -0.3 A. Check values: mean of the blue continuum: 13.2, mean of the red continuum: 15.3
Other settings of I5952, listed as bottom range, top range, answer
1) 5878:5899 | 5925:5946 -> 1.16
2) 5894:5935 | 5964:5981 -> 1.05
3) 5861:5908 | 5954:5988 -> 1.05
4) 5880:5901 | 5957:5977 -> 1.20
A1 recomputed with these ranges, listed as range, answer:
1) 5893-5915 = 15.17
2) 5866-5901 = 17.01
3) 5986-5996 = 16.53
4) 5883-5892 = 15.6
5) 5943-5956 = 16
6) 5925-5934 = 15.52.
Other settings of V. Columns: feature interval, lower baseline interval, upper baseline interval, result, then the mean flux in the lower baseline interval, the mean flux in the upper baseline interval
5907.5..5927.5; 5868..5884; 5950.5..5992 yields 0.6 A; 16.2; 15.3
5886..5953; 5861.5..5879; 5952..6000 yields 5.3 A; 16.2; 15.4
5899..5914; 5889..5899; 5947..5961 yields -3.2 A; 11.5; 15.4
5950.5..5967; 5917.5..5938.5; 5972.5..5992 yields -0.1 A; 15.3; 15.2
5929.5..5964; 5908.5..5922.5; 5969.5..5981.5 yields 0.2 A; 15.3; 15.4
